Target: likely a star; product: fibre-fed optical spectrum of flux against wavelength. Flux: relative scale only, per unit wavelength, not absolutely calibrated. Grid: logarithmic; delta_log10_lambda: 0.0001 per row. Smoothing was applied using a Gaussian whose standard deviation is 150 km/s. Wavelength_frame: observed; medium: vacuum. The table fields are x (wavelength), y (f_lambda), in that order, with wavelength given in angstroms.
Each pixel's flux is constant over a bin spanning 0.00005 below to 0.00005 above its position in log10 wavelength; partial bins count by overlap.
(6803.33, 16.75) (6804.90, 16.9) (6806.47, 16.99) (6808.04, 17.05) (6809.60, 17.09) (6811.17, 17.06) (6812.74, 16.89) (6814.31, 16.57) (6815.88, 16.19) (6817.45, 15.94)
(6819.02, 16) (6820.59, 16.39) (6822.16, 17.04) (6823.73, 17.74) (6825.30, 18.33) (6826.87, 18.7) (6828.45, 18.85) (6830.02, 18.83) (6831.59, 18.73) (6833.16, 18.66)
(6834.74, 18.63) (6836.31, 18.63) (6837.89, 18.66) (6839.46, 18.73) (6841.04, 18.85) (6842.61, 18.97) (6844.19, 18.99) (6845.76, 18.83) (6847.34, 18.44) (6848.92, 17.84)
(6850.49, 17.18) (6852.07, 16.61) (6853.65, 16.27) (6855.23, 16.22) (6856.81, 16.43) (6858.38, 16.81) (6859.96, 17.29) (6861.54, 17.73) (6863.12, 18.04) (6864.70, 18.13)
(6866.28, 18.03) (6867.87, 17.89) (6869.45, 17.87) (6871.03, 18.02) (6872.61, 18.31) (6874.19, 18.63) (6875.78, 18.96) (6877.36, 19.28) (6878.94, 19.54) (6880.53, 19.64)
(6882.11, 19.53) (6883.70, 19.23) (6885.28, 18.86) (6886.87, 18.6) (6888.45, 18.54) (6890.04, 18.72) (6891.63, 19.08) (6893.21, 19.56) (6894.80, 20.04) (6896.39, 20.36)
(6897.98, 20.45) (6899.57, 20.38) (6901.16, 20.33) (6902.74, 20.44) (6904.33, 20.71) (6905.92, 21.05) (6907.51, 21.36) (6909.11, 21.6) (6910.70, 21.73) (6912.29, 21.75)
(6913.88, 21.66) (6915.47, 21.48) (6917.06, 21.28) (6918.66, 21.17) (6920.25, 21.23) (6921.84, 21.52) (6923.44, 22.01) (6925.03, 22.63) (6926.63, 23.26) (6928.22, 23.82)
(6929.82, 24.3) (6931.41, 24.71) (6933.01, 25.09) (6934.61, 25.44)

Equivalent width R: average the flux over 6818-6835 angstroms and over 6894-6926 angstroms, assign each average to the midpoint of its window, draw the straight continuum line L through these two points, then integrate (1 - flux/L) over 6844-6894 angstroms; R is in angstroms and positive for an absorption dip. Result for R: 3.5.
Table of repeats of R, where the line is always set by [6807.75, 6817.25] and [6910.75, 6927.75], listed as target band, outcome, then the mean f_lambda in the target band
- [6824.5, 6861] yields 0.2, 18.1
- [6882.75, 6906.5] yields 1.1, 19.7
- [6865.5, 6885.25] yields 1.0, 18.7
